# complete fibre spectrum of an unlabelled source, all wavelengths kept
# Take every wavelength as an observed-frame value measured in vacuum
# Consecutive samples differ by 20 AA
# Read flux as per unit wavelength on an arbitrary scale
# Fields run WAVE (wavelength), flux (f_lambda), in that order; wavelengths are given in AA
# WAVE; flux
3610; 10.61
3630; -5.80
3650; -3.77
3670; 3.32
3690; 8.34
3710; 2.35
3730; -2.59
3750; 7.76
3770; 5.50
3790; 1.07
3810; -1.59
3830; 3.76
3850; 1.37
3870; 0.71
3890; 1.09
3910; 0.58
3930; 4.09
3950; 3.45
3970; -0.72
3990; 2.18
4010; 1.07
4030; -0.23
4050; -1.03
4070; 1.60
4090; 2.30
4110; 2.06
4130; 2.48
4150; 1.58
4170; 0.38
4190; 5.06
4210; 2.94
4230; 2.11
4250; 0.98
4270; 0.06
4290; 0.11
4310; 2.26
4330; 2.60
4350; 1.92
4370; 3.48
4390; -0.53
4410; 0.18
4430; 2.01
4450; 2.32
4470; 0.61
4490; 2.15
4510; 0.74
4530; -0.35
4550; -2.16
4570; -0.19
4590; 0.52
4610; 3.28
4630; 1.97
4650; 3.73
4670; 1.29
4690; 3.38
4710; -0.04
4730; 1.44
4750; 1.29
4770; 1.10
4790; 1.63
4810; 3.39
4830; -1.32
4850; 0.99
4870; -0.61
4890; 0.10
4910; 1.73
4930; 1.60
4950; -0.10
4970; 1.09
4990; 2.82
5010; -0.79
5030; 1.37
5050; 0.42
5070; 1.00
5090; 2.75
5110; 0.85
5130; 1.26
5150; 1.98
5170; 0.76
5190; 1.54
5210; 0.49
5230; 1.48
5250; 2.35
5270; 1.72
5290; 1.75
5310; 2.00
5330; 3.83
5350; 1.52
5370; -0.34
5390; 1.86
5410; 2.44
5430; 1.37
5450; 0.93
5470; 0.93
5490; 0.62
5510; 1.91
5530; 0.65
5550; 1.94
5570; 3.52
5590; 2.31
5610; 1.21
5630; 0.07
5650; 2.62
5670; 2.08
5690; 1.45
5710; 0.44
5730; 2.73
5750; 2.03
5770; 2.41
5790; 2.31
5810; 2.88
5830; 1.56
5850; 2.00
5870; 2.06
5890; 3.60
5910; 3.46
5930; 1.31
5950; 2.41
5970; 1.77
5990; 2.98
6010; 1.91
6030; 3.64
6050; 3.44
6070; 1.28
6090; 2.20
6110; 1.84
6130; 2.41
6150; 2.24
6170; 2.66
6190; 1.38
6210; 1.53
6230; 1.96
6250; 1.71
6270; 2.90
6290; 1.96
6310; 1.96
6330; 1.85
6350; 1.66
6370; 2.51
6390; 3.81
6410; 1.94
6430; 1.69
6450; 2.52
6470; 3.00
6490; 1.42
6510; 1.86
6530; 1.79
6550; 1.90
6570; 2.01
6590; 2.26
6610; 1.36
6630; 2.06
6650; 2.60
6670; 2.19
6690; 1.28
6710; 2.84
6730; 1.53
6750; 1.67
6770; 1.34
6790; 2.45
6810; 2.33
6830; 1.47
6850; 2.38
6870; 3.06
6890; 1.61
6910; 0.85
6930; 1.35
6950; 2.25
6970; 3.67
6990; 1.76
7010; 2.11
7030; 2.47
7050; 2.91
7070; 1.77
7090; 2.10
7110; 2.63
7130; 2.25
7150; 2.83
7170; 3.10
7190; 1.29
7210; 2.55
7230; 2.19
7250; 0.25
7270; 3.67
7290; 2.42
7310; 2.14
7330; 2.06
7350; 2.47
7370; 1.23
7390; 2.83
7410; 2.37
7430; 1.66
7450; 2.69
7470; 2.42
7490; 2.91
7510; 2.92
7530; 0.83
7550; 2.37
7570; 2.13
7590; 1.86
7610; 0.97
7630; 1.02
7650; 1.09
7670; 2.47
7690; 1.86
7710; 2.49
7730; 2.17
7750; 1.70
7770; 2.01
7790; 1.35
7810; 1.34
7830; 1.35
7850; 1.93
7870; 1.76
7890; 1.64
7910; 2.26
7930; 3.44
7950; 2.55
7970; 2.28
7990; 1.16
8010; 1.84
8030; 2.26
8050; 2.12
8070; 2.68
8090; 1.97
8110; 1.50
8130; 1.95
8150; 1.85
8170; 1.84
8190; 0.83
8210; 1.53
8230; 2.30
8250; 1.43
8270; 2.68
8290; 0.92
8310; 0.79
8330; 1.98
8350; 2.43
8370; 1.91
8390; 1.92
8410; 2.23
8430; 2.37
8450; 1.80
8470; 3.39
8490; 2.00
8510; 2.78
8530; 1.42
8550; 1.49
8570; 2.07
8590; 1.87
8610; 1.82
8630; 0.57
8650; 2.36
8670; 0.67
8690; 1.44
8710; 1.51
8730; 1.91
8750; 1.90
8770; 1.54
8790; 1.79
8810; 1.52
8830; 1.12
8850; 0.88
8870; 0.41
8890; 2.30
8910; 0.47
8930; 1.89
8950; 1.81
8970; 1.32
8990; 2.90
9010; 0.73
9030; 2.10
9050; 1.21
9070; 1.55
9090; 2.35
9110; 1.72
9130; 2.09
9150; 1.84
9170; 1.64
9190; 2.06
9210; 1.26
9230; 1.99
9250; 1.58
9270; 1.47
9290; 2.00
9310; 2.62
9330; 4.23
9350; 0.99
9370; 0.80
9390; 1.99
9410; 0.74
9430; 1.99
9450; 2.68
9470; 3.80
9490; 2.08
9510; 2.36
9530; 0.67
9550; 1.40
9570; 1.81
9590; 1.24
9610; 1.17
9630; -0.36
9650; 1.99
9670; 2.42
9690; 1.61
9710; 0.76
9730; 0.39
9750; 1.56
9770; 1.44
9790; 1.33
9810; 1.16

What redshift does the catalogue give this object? 0.26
